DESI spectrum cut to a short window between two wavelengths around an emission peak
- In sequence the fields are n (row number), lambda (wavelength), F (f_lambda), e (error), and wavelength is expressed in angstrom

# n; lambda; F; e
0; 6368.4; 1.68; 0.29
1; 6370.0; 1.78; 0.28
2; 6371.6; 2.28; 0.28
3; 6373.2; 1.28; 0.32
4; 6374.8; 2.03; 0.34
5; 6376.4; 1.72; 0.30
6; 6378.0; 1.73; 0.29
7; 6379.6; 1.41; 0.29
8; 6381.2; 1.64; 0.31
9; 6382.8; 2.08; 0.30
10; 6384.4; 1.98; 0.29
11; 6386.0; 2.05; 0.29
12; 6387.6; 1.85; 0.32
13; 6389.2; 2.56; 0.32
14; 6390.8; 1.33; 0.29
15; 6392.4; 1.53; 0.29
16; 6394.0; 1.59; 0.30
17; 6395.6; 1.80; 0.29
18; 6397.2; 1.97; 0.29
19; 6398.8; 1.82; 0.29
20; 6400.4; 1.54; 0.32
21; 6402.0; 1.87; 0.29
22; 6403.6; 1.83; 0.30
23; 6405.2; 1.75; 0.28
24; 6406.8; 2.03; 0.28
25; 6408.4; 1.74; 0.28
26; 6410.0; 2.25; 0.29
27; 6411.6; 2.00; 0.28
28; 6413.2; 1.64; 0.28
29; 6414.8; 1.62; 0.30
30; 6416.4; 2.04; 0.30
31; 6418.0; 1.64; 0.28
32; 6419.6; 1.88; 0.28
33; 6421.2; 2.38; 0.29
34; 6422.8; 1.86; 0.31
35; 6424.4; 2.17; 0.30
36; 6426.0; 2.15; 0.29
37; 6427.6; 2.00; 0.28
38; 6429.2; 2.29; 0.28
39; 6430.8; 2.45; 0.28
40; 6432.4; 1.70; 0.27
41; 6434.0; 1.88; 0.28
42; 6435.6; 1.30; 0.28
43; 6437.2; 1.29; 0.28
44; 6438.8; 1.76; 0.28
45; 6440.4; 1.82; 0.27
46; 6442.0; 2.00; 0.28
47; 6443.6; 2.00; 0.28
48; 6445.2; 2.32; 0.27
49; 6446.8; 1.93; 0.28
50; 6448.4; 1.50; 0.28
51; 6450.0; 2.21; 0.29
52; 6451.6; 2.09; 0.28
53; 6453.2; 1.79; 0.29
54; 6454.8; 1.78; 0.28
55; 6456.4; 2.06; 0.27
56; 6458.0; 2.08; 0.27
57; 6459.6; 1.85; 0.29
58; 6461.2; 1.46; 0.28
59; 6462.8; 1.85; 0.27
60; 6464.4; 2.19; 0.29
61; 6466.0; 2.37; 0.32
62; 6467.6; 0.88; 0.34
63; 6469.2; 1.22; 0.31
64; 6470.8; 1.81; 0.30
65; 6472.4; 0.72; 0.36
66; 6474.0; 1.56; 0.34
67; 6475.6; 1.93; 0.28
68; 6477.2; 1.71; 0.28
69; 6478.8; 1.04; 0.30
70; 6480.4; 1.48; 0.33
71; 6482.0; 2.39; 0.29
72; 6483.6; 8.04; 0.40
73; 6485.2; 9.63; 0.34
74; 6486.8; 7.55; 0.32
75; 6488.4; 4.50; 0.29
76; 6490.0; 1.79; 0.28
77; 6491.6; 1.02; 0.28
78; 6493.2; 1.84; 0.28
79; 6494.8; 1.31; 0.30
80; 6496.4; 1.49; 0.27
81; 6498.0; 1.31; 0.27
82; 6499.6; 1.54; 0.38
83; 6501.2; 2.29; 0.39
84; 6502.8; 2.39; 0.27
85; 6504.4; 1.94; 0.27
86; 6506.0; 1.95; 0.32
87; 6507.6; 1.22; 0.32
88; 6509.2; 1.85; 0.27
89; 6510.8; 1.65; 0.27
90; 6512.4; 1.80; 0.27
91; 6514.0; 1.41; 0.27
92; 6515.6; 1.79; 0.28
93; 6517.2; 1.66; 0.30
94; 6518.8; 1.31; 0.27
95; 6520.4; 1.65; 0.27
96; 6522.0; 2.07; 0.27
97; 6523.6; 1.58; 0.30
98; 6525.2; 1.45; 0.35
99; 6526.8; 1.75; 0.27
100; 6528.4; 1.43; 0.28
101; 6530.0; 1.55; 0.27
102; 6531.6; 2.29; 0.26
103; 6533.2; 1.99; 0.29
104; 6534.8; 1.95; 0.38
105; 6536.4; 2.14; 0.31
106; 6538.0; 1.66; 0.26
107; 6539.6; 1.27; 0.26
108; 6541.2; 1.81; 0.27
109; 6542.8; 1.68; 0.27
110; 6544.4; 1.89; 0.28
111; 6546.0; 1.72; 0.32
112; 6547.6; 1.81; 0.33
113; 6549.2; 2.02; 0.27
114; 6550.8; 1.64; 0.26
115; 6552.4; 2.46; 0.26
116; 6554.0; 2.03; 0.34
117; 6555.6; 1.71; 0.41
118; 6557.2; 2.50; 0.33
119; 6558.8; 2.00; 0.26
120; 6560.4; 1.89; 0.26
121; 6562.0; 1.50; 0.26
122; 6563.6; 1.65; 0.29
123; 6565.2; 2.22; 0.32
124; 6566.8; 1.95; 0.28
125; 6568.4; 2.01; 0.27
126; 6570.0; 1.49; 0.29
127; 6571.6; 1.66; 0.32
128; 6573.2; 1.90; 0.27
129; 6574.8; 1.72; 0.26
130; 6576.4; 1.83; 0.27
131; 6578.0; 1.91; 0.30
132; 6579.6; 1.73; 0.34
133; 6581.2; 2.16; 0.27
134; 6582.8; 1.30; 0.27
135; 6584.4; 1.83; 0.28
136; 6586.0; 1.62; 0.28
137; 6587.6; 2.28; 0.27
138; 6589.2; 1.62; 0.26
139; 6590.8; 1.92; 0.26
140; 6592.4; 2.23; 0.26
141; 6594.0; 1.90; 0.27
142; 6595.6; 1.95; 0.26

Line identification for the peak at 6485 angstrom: H-beta 4861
